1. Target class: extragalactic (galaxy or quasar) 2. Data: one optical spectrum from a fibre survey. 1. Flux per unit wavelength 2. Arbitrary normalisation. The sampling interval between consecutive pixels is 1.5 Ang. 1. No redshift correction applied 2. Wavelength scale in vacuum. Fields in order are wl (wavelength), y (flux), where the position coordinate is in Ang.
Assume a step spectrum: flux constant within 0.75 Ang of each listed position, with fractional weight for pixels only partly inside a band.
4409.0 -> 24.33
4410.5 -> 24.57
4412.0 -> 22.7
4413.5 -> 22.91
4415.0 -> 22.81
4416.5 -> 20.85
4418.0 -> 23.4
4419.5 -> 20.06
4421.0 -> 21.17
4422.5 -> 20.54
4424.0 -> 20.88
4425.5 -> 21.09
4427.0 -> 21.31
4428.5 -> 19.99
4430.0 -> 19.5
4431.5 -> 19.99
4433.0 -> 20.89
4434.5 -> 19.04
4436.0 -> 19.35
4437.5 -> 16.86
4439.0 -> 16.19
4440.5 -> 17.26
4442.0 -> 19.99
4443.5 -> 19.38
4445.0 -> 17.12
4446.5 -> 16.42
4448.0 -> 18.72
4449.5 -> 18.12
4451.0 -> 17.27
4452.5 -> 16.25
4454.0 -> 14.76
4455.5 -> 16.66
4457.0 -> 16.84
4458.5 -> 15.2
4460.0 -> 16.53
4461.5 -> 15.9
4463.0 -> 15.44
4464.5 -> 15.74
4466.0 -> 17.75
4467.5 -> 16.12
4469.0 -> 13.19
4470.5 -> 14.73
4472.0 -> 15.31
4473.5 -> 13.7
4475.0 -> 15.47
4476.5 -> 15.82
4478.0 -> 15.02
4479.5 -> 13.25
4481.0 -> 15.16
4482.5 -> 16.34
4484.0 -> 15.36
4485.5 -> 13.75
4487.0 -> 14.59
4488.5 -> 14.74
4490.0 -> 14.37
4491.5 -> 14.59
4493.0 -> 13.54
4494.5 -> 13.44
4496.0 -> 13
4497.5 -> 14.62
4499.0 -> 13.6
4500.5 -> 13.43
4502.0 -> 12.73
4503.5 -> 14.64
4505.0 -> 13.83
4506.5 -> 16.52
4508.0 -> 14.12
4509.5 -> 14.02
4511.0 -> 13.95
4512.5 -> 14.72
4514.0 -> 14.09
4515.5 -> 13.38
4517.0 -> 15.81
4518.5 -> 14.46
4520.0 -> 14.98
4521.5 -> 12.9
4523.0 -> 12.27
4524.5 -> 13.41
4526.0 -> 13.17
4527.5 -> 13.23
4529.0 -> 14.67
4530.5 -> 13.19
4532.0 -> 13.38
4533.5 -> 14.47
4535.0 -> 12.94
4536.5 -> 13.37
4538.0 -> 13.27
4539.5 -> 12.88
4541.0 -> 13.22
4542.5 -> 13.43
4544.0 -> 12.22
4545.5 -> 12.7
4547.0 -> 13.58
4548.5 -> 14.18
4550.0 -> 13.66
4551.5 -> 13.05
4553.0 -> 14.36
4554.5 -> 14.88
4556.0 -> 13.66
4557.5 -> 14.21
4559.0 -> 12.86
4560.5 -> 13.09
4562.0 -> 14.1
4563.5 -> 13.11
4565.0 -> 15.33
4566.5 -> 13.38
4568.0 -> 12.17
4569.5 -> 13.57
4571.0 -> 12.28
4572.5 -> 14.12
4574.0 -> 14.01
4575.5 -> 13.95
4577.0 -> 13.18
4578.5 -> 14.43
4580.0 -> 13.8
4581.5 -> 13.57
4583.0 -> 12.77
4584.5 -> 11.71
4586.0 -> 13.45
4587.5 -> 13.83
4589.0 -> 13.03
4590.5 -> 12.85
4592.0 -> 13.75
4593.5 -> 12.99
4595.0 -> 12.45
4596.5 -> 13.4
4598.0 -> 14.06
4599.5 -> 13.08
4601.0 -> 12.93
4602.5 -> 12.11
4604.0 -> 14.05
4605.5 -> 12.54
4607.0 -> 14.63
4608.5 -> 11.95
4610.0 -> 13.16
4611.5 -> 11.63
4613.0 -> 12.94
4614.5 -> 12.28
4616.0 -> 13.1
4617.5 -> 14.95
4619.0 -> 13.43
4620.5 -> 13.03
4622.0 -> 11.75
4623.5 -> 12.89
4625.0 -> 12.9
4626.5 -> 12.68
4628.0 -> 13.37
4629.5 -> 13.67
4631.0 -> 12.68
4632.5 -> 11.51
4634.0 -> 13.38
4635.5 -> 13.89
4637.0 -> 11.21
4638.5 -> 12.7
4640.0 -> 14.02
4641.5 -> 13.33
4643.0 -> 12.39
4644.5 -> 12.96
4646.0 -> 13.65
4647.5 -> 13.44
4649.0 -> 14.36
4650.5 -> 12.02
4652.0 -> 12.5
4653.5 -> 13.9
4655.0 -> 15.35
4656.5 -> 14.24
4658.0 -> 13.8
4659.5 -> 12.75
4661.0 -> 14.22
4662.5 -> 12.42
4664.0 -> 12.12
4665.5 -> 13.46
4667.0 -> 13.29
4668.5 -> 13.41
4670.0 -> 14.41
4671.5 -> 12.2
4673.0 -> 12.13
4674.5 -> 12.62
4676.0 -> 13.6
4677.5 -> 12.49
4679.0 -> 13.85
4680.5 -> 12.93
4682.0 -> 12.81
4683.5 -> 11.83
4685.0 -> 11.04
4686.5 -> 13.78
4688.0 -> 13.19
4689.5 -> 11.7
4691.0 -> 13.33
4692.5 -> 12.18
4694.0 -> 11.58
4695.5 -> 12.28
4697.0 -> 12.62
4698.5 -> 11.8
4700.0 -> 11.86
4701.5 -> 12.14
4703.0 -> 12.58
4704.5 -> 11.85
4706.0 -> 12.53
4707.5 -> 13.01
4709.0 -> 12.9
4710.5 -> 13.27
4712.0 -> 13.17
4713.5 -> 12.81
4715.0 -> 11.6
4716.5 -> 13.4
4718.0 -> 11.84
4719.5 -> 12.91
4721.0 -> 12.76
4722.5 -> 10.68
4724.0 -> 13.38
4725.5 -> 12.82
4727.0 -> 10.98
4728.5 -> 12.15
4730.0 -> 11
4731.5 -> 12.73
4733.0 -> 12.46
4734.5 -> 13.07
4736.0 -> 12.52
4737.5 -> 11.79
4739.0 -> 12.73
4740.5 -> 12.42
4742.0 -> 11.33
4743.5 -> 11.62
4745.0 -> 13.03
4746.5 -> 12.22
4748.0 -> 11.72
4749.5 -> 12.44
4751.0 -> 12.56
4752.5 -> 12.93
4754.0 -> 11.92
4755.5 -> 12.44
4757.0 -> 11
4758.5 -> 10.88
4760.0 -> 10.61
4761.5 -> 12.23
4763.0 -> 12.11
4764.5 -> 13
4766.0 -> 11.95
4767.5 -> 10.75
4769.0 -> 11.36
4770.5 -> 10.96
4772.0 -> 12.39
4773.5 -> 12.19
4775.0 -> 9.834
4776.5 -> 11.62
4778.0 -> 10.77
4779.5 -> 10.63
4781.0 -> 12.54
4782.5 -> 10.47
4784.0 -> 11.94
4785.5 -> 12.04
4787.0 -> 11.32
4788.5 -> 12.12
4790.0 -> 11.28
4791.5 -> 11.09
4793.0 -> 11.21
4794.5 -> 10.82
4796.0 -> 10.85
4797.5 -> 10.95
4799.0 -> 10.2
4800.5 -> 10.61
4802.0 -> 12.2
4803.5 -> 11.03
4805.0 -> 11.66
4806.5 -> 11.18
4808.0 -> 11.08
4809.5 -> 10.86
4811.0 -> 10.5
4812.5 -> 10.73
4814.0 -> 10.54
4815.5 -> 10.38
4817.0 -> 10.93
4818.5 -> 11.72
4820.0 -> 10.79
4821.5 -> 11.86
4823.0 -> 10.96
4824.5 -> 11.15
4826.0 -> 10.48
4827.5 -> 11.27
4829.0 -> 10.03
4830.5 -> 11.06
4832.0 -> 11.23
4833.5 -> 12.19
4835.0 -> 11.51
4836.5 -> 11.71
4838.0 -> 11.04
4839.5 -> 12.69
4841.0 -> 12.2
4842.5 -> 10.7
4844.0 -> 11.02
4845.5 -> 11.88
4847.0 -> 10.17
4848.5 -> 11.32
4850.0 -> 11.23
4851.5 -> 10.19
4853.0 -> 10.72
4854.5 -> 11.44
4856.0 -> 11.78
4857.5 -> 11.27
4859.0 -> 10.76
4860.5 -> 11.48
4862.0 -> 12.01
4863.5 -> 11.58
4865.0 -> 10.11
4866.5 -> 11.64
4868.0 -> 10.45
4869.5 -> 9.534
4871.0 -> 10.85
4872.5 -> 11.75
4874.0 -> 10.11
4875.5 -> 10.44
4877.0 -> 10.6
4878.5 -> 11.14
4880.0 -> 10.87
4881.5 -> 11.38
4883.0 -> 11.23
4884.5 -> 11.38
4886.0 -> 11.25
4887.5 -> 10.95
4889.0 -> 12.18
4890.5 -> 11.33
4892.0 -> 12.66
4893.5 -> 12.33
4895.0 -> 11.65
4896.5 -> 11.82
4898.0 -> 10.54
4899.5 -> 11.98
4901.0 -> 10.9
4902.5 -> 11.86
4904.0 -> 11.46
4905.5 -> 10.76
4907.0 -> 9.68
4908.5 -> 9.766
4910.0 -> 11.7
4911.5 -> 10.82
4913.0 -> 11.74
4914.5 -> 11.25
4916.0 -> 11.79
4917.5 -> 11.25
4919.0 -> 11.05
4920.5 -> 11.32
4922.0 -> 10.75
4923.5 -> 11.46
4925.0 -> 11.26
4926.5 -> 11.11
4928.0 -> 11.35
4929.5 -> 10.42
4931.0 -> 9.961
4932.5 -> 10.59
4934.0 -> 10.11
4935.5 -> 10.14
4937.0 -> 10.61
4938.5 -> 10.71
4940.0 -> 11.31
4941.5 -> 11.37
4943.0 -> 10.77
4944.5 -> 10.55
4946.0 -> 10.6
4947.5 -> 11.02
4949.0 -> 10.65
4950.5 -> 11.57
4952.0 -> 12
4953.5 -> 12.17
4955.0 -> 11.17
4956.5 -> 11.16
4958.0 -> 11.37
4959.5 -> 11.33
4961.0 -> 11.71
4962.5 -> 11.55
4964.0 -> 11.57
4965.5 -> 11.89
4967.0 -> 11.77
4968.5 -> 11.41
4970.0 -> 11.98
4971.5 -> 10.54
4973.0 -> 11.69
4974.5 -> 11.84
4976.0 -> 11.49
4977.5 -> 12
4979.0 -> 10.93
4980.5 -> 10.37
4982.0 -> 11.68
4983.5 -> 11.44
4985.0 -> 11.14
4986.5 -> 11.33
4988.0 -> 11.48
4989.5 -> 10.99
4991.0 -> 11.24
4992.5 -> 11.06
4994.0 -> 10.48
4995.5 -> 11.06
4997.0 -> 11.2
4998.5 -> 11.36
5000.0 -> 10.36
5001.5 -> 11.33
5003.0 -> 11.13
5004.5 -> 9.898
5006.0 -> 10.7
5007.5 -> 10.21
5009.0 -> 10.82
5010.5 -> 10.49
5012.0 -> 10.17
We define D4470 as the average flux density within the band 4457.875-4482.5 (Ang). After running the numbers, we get 15.3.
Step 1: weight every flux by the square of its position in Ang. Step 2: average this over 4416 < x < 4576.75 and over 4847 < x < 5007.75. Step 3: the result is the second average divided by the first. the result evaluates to 0.9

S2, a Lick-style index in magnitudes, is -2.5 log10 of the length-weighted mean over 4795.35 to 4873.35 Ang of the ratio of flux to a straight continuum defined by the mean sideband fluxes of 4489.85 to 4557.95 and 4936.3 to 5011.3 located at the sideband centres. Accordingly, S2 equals 0.082 mag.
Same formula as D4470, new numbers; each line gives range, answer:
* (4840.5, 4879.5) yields 11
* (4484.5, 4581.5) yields 13.8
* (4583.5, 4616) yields 13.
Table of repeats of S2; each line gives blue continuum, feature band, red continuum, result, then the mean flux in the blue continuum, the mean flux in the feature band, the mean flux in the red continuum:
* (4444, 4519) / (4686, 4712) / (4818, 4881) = 0.02 mag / 15.1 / 12.5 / 11.1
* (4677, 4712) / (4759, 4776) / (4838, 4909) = 0.04 mag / 12.5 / 11.6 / 11.2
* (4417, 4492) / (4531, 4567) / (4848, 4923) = 0.17 mag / 17.2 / 13.6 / 11.2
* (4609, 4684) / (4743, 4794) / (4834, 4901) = 0.04 mag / 13.1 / 11.7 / 11.2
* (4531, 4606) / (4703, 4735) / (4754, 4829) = -0.04 mag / 13.4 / 12.4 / 11.2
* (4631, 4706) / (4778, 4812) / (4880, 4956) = 0.08 mag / 12.9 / 11.2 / 11.2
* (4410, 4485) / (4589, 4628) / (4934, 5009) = 0.21 mag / 17.9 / 13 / 11.2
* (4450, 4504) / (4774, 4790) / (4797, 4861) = 0.03 mag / 15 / 11.3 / 11.1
